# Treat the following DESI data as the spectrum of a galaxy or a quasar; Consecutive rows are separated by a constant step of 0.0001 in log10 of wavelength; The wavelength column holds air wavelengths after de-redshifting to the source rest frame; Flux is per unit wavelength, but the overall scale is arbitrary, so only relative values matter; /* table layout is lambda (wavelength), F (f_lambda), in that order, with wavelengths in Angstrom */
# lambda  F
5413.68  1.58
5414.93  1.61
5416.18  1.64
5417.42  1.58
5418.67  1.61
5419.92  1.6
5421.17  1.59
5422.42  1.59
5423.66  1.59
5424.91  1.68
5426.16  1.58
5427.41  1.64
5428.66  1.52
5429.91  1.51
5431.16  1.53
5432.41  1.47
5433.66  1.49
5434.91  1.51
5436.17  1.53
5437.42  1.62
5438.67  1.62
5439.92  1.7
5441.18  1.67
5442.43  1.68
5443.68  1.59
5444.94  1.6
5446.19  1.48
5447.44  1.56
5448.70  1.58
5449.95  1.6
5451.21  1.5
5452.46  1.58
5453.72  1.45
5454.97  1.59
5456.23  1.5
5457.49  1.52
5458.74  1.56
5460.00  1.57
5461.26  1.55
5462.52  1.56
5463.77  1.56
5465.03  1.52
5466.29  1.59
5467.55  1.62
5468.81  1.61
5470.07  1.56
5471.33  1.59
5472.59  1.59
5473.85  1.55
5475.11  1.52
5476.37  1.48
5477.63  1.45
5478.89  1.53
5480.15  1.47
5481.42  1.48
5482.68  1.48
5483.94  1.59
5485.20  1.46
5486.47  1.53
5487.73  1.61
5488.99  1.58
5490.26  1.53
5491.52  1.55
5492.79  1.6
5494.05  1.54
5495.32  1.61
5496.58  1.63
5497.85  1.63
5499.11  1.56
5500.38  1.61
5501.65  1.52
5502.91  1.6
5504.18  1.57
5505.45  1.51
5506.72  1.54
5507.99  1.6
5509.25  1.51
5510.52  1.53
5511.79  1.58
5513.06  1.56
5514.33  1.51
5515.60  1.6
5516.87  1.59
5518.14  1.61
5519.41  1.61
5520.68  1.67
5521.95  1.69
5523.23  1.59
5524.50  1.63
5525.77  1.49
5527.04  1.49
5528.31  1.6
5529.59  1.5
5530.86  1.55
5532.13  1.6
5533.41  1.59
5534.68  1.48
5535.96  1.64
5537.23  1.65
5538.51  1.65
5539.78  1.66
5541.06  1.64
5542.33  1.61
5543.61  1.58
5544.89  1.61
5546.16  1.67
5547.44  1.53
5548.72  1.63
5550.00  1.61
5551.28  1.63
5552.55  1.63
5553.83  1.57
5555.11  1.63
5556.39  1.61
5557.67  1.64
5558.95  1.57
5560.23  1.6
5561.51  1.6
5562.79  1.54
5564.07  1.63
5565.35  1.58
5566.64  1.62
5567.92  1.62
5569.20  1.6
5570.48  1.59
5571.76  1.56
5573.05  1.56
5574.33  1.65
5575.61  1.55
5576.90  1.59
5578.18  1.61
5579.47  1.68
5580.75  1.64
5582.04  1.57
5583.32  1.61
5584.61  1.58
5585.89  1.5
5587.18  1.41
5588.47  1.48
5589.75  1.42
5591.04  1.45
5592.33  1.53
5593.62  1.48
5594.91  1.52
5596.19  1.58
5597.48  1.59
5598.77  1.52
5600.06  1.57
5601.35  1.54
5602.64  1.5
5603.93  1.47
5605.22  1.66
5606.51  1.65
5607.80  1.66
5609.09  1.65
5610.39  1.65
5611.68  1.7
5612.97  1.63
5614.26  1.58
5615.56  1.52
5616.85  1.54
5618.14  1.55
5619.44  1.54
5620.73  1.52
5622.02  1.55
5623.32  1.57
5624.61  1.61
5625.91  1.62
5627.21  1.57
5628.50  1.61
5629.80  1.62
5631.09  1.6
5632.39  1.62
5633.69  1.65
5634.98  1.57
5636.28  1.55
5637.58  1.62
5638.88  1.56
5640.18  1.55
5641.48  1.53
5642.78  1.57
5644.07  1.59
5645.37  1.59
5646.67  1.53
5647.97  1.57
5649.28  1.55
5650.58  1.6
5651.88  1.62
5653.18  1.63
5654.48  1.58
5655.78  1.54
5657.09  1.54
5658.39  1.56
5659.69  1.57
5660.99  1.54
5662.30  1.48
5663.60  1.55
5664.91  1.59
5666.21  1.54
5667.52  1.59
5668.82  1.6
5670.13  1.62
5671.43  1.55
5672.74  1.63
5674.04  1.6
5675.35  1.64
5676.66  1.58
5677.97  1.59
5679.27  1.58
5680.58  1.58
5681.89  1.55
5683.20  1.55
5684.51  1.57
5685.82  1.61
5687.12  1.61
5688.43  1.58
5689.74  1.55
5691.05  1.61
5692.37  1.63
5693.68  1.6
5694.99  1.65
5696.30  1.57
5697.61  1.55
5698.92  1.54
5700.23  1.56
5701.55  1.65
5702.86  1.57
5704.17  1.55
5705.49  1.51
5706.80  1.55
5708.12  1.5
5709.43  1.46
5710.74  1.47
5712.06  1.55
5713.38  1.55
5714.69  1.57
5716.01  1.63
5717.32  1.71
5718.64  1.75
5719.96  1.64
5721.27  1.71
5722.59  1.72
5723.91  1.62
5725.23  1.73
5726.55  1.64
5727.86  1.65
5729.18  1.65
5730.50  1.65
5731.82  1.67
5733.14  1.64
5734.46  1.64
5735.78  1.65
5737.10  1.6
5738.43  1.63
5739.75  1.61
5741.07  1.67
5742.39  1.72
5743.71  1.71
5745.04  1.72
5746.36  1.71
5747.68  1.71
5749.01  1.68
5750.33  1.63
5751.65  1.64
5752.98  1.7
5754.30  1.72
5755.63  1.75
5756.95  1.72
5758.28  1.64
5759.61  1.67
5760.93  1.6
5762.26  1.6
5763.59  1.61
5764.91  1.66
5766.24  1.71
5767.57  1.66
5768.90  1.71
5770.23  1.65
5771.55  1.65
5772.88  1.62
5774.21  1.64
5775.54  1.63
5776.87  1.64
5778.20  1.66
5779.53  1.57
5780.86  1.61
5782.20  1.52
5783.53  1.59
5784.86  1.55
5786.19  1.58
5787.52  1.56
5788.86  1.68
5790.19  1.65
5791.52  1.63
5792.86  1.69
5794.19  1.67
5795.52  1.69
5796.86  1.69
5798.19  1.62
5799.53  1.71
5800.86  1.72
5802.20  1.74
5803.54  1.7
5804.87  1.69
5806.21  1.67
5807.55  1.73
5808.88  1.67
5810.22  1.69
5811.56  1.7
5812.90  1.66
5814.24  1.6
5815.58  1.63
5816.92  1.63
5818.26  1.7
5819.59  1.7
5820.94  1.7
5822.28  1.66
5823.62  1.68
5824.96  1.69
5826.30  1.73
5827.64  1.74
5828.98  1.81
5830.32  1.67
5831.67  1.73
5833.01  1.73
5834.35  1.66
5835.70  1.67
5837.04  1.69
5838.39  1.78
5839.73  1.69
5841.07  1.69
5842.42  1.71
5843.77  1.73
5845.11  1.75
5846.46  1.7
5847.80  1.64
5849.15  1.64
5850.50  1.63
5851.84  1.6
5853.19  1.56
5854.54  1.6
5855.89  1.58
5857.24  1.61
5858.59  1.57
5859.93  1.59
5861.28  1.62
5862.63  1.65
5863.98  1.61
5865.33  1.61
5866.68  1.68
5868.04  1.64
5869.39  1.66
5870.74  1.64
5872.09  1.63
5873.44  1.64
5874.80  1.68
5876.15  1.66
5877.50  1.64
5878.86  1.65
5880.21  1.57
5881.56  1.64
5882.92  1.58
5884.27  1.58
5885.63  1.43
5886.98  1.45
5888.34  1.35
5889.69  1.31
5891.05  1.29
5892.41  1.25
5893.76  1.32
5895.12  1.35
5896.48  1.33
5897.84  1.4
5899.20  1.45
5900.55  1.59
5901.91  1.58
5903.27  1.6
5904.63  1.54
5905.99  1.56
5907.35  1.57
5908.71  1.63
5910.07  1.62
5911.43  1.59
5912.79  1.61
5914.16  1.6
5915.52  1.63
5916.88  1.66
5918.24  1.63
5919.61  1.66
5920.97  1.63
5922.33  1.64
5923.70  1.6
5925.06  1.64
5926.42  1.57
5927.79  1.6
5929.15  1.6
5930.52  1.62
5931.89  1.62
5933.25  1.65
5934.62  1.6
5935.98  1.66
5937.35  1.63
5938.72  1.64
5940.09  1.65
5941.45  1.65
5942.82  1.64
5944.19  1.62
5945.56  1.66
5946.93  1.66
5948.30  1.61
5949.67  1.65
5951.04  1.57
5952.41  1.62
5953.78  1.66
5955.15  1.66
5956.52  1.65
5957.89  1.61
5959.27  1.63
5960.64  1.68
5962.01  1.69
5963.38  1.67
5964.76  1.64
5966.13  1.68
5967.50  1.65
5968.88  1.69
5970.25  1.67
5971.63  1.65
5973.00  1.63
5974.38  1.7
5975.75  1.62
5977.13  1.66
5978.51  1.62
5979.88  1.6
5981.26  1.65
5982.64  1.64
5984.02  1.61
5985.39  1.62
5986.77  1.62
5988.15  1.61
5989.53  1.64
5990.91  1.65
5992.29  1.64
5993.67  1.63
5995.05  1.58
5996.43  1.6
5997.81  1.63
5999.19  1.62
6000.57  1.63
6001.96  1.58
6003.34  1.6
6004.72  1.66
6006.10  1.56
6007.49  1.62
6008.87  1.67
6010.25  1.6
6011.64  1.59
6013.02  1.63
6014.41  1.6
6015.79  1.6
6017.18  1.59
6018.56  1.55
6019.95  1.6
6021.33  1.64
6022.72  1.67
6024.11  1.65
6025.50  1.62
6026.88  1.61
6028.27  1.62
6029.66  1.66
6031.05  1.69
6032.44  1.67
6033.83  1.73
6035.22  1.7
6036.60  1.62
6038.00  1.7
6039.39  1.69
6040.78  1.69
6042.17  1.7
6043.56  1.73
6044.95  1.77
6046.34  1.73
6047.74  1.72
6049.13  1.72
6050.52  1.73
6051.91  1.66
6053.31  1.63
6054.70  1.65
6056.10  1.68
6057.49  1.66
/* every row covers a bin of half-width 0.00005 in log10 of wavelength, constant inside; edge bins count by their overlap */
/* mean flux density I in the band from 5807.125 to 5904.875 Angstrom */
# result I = 1.61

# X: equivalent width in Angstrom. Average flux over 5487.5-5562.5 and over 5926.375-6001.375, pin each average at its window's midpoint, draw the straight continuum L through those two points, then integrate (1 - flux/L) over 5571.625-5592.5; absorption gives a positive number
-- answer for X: 0.5 Angstrom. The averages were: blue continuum 1.59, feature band 1.55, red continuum 1.64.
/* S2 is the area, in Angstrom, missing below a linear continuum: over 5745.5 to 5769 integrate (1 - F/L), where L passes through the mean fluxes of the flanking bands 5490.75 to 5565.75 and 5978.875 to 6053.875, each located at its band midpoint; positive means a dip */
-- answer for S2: -0.8 Angstrom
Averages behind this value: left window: 1.59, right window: 1.64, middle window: 1.67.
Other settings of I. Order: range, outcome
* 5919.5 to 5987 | 1.64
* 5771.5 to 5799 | 1.63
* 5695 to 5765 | 1.63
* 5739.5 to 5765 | 1.68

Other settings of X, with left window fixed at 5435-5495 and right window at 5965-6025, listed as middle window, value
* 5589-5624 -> 0.34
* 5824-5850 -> -1.64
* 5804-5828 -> -1.17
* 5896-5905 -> 0.63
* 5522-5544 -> -0.31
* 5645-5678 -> 0.15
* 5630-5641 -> -0.08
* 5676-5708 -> 0.19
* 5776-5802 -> -0.58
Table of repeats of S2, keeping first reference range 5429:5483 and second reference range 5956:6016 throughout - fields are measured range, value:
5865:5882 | -0.3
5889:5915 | 2.2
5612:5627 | 0.1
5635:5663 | 0.3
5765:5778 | -0.5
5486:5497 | -0.1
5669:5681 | -0.1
